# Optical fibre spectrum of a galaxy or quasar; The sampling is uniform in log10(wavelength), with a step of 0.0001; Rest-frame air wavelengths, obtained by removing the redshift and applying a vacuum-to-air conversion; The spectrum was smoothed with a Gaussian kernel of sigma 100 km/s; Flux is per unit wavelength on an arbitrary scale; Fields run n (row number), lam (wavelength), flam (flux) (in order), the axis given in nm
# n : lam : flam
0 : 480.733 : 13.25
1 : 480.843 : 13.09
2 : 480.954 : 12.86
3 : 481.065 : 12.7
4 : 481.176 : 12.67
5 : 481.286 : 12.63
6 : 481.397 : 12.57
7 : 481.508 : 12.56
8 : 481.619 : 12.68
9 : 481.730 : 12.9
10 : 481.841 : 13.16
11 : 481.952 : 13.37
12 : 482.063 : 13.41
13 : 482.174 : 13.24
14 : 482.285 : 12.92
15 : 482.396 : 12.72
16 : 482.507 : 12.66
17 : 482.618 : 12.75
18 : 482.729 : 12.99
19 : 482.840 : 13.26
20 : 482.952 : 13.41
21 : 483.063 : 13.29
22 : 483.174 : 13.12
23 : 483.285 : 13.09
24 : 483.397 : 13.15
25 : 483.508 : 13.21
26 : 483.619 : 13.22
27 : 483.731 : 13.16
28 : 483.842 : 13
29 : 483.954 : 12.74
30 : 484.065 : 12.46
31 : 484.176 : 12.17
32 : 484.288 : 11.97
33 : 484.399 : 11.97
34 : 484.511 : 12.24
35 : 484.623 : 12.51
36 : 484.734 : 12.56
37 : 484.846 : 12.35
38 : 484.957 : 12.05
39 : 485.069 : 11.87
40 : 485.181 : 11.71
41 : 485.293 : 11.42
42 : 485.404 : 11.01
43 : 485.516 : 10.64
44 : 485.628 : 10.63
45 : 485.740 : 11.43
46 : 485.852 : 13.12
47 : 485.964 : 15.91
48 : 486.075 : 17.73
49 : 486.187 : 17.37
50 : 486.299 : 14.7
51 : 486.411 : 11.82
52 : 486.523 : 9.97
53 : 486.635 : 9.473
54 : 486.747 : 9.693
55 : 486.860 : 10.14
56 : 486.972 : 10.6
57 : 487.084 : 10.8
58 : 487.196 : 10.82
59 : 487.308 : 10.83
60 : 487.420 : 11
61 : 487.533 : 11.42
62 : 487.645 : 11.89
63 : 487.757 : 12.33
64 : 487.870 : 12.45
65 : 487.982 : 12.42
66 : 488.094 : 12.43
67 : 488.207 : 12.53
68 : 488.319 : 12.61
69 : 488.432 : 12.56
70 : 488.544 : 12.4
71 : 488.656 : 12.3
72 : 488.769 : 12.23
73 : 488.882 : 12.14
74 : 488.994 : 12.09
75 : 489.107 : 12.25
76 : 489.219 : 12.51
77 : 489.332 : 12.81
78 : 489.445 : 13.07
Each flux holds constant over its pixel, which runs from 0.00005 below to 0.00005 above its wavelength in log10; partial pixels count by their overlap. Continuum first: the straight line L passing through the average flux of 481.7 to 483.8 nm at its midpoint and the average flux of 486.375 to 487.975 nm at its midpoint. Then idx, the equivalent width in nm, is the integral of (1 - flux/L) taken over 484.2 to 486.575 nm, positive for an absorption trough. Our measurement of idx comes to -0.16 nm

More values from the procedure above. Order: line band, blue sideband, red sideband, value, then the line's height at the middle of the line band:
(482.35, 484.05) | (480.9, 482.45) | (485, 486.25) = -0.02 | 12.9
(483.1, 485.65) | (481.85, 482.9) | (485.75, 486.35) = 0.36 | 14.4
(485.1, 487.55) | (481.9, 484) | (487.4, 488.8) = 0.12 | 12.5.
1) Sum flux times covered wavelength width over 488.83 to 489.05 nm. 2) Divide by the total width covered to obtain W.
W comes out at 12.1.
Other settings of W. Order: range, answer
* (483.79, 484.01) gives 12.9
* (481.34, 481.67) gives 12.6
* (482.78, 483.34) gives 13.2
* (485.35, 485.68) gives 10.7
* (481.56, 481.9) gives 12.9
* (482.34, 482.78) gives 12.8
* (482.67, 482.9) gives 13.1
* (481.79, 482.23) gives 13.3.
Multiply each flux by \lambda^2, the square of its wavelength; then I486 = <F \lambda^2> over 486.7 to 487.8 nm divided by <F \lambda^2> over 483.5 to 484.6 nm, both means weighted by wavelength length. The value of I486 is 0.9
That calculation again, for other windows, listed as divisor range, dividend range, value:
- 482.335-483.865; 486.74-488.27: 0.89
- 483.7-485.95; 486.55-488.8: 0.96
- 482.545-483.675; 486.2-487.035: 0.87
